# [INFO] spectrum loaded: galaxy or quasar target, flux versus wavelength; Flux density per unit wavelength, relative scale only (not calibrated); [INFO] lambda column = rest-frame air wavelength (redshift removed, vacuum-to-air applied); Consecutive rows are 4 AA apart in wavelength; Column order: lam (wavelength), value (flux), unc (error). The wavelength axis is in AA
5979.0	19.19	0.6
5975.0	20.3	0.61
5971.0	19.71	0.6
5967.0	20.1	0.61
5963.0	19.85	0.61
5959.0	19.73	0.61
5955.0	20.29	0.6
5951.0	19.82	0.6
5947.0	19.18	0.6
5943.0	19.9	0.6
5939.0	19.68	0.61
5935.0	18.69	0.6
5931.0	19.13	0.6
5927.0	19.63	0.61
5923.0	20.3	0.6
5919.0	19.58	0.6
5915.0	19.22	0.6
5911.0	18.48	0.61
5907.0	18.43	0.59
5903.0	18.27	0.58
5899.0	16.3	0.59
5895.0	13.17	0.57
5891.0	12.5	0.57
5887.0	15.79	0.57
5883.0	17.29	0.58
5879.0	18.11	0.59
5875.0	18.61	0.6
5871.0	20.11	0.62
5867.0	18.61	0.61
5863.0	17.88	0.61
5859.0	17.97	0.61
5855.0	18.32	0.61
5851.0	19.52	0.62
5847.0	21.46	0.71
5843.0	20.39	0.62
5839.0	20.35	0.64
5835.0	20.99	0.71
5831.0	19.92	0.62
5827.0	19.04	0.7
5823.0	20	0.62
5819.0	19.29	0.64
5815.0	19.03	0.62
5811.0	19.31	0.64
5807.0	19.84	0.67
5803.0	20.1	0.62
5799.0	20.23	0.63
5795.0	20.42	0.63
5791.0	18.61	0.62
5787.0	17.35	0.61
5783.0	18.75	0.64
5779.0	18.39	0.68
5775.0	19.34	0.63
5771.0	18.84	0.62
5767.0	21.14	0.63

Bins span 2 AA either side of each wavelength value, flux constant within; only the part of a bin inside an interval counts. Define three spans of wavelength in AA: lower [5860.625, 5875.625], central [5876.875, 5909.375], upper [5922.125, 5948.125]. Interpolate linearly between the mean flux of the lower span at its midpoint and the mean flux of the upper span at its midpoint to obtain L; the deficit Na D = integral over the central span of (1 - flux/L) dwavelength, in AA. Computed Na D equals 4.75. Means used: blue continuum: 18.8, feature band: 16.3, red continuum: 19.5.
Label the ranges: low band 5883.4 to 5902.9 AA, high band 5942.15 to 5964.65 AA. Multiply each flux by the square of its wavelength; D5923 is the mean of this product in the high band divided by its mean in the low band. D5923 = 1.34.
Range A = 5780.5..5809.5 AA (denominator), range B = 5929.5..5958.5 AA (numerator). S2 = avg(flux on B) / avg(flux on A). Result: 1.0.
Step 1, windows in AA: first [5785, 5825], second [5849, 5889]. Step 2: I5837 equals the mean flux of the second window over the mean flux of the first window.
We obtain 0.94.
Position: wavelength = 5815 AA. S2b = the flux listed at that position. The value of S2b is 19.03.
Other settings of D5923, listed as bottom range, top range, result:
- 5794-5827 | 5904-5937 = 1.01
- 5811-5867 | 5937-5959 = 1.05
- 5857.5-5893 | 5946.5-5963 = 1.17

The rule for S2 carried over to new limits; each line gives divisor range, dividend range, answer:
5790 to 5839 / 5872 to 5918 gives 0.86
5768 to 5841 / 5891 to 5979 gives 0.97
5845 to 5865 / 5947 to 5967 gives 1.04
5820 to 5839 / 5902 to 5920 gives 0.94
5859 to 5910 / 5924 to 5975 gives 1.15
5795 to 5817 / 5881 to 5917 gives 0.84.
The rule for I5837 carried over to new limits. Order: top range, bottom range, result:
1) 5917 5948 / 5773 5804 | 1.02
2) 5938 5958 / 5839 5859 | 1.00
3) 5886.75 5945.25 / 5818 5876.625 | 0.92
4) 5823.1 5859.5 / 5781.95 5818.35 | 1.03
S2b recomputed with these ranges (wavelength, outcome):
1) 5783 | 18.75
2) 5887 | 15.79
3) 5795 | 20.42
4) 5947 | 19.18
